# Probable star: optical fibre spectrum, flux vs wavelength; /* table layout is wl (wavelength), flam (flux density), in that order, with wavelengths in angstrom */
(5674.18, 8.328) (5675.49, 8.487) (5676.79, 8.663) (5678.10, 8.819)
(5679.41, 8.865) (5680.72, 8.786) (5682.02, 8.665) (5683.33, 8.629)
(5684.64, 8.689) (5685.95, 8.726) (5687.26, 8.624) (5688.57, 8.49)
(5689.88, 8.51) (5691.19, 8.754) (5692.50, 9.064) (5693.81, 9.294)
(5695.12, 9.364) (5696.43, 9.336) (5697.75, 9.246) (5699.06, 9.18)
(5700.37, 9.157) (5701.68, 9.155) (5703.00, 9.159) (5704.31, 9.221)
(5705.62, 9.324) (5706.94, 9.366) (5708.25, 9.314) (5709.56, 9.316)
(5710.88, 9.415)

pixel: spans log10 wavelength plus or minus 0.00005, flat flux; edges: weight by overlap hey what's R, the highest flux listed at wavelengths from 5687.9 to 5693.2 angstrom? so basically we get 9.064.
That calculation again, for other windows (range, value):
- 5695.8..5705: 9.336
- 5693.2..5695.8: 9.364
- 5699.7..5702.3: 9.157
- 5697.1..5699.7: 9.246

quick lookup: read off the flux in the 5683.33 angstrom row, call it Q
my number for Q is 8.629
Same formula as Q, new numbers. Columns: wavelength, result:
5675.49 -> 8.487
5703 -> 9.159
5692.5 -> 9.064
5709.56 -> 9.316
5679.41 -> 8.865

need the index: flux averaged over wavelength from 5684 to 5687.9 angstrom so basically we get 8.68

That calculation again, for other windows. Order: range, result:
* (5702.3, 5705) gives 9.19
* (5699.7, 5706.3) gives 9.2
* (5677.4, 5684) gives 8.75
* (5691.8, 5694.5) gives 9.18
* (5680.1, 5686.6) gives 8.7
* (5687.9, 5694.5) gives 8.83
